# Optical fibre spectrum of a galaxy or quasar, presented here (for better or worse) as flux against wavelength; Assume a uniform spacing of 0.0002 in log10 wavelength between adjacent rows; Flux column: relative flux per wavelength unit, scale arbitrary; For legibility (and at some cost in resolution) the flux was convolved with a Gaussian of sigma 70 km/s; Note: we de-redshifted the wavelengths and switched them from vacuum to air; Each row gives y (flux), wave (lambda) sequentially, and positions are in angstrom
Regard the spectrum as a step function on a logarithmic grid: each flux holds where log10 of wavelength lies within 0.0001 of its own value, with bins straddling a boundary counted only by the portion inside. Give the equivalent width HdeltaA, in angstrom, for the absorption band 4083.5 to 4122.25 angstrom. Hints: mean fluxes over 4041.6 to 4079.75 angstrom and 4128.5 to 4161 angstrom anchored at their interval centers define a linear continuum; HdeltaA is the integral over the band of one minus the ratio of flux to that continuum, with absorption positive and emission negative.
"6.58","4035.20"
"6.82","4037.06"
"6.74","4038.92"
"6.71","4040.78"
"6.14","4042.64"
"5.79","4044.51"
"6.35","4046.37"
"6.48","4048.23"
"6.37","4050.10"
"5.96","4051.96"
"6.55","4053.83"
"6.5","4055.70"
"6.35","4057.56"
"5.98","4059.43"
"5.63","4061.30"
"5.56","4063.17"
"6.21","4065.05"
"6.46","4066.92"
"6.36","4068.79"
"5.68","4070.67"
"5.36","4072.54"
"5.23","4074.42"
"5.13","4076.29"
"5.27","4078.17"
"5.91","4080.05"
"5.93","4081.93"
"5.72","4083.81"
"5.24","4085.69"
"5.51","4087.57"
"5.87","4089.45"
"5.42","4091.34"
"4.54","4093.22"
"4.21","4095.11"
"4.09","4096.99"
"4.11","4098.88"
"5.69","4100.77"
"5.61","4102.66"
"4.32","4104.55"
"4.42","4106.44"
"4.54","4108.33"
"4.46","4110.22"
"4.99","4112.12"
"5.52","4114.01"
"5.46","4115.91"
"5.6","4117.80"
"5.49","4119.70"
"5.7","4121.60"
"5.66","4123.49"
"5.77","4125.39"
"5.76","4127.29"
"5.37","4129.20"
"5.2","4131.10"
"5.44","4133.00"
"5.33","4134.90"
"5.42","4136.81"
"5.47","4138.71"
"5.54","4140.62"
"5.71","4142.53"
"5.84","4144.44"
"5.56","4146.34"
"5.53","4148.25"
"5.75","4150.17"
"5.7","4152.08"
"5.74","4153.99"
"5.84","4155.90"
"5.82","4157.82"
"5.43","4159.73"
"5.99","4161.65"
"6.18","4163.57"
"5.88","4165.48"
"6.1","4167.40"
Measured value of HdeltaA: 4.79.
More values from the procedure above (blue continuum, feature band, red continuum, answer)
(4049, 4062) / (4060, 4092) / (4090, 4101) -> -1.71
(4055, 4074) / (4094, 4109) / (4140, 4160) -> 3.15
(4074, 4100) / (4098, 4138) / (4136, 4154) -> 1.28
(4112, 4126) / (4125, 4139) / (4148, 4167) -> 0.44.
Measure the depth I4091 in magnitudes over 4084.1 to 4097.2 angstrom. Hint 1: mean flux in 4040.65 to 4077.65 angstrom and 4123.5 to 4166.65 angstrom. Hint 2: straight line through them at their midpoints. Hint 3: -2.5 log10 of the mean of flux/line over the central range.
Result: 0.161 mag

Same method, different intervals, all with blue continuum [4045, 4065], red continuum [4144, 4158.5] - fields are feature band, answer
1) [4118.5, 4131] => 0.05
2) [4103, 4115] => 0.24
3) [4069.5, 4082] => 0.11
